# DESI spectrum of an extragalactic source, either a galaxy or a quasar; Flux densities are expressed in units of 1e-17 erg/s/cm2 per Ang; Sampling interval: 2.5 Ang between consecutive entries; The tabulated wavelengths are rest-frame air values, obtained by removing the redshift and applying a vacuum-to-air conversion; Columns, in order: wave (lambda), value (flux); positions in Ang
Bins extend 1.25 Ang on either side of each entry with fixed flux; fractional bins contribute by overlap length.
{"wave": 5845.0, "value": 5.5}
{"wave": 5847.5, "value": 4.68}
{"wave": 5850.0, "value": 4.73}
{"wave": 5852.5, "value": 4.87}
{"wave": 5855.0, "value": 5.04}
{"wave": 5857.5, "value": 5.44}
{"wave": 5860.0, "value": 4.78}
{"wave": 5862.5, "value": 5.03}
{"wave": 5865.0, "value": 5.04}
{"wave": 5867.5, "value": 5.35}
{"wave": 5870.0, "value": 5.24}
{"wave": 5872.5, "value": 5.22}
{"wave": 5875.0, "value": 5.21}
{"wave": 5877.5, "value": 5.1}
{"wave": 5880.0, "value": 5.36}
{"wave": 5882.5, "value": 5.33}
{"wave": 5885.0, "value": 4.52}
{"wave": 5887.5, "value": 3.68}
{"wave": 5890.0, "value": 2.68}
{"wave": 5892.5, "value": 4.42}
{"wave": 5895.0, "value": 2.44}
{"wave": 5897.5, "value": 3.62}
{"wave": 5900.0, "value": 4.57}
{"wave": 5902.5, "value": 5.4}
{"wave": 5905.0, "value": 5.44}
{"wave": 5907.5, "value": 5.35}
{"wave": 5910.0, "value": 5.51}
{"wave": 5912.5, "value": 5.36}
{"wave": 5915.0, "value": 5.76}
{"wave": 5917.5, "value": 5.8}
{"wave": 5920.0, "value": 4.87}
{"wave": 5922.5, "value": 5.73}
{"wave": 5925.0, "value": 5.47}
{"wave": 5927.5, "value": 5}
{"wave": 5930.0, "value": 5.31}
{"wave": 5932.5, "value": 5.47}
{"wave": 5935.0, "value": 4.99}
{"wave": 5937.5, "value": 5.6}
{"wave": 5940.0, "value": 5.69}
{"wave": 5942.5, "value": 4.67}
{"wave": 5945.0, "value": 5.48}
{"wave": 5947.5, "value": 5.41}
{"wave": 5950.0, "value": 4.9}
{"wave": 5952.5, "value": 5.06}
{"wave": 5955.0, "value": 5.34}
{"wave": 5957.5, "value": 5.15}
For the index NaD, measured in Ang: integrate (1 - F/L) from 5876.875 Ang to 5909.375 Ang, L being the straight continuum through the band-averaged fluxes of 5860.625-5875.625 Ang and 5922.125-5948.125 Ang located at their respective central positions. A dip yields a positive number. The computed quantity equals 4.8 Ang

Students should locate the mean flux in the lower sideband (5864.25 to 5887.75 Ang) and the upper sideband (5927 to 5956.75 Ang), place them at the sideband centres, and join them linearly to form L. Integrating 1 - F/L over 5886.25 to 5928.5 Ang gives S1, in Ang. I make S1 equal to 3.2 Ang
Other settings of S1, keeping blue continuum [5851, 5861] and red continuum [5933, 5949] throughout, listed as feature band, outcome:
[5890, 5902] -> 3.3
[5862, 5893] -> 1.9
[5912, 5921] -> -0.4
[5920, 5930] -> -0.1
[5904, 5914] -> -0.4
